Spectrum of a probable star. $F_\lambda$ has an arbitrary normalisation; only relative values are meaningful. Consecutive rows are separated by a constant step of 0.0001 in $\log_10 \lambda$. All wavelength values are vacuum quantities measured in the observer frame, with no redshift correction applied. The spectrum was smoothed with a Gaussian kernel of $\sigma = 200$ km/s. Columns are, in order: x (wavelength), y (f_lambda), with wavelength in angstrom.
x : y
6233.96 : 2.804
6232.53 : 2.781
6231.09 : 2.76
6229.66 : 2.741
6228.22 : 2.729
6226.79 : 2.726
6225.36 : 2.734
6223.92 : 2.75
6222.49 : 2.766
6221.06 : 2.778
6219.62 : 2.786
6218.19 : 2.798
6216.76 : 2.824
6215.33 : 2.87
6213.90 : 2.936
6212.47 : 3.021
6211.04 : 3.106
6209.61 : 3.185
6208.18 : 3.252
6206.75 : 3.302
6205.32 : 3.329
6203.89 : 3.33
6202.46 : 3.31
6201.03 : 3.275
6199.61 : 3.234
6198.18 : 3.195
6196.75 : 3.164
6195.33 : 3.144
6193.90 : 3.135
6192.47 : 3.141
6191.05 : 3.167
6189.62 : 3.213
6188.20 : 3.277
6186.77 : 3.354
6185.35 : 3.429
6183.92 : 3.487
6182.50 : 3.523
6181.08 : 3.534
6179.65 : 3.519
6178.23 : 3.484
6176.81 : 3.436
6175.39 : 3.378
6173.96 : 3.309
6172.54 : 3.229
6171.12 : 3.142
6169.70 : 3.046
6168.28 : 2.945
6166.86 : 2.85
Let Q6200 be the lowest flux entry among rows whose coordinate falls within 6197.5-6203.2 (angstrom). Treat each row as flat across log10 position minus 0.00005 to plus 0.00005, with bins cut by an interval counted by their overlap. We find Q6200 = 3.195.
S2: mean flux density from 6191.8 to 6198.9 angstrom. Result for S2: 3.15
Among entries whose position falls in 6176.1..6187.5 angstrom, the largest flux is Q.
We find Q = 3.534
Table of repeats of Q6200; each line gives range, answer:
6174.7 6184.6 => 3.378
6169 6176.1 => 3.046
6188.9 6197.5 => 3.135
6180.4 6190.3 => 3.213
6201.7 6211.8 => 3.106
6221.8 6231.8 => 2.726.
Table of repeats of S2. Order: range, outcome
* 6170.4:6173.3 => 3.19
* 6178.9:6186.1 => 3.5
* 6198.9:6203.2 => 3.28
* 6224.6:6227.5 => 2.73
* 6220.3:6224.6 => 2.76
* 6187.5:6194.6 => 3.19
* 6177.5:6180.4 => 3.5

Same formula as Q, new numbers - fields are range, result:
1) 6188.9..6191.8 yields 3.213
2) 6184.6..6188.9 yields 3.429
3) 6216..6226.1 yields 2.824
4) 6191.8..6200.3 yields 3.234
